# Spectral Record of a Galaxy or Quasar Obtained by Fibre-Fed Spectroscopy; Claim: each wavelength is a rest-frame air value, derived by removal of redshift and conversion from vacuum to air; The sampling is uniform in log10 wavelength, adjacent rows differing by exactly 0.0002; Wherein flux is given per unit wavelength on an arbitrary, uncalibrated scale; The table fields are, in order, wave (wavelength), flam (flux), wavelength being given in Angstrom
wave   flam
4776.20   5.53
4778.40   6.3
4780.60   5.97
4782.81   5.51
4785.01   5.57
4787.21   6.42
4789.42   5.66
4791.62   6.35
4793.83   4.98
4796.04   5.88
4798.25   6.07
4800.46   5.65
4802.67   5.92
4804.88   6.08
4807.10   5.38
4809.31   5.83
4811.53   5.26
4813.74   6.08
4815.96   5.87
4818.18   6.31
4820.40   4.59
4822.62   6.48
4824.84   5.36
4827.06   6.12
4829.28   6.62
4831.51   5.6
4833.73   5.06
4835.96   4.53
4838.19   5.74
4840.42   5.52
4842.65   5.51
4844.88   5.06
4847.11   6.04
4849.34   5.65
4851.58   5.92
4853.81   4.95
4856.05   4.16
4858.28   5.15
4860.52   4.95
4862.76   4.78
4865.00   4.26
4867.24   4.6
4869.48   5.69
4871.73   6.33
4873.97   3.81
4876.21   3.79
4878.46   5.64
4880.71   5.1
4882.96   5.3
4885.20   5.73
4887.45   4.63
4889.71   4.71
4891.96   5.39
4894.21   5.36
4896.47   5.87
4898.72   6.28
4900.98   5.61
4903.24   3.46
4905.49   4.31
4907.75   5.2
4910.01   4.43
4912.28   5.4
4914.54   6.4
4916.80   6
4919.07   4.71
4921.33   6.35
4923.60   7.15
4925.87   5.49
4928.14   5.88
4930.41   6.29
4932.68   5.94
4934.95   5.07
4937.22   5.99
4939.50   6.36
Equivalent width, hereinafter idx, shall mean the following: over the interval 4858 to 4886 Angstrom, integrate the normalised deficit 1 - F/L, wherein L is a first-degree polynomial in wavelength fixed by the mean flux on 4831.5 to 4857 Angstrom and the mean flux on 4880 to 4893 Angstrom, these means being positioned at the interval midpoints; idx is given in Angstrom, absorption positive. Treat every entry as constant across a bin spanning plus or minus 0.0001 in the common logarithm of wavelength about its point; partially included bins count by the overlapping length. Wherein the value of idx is 1.1 Angstrom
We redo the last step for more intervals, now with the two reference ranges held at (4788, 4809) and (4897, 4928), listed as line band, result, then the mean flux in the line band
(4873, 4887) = 1.7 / 4.9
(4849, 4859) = 0.9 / 5.13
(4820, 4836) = 0.1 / 5.66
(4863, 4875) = 1.4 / 4.94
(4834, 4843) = 0.6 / 5.28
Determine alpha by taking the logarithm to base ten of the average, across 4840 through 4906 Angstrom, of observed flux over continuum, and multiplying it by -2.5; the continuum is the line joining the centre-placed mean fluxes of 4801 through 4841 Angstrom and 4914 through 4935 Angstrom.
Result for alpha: 0.139 mag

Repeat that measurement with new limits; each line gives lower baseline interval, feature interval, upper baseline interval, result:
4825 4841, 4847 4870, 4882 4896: 0.08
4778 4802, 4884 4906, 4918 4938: 0.14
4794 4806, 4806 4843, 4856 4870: -0.04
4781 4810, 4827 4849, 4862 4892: -0.04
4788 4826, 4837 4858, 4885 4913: 0.02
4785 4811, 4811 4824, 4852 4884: -0.04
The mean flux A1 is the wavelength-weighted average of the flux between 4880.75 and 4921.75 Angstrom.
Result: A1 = 5.26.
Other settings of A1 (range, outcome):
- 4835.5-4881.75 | 5.11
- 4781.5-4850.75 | 5.7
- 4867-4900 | 5.23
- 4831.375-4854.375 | 5.42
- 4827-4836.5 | 5.59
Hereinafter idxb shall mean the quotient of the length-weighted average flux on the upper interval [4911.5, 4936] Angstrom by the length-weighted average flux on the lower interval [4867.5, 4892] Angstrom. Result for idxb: 1.2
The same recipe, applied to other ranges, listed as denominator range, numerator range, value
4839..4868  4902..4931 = 1.06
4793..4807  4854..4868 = 0.81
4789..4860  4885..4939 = 0.98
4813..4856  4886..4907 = 0.91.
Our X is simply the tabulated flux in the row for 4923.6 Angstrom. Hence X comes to 7.15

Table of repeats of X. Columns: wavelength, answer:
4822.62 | 6.48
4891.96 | 5.39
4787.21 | 6.42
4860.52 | 4.95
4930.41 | 6.29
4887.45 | 4.63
